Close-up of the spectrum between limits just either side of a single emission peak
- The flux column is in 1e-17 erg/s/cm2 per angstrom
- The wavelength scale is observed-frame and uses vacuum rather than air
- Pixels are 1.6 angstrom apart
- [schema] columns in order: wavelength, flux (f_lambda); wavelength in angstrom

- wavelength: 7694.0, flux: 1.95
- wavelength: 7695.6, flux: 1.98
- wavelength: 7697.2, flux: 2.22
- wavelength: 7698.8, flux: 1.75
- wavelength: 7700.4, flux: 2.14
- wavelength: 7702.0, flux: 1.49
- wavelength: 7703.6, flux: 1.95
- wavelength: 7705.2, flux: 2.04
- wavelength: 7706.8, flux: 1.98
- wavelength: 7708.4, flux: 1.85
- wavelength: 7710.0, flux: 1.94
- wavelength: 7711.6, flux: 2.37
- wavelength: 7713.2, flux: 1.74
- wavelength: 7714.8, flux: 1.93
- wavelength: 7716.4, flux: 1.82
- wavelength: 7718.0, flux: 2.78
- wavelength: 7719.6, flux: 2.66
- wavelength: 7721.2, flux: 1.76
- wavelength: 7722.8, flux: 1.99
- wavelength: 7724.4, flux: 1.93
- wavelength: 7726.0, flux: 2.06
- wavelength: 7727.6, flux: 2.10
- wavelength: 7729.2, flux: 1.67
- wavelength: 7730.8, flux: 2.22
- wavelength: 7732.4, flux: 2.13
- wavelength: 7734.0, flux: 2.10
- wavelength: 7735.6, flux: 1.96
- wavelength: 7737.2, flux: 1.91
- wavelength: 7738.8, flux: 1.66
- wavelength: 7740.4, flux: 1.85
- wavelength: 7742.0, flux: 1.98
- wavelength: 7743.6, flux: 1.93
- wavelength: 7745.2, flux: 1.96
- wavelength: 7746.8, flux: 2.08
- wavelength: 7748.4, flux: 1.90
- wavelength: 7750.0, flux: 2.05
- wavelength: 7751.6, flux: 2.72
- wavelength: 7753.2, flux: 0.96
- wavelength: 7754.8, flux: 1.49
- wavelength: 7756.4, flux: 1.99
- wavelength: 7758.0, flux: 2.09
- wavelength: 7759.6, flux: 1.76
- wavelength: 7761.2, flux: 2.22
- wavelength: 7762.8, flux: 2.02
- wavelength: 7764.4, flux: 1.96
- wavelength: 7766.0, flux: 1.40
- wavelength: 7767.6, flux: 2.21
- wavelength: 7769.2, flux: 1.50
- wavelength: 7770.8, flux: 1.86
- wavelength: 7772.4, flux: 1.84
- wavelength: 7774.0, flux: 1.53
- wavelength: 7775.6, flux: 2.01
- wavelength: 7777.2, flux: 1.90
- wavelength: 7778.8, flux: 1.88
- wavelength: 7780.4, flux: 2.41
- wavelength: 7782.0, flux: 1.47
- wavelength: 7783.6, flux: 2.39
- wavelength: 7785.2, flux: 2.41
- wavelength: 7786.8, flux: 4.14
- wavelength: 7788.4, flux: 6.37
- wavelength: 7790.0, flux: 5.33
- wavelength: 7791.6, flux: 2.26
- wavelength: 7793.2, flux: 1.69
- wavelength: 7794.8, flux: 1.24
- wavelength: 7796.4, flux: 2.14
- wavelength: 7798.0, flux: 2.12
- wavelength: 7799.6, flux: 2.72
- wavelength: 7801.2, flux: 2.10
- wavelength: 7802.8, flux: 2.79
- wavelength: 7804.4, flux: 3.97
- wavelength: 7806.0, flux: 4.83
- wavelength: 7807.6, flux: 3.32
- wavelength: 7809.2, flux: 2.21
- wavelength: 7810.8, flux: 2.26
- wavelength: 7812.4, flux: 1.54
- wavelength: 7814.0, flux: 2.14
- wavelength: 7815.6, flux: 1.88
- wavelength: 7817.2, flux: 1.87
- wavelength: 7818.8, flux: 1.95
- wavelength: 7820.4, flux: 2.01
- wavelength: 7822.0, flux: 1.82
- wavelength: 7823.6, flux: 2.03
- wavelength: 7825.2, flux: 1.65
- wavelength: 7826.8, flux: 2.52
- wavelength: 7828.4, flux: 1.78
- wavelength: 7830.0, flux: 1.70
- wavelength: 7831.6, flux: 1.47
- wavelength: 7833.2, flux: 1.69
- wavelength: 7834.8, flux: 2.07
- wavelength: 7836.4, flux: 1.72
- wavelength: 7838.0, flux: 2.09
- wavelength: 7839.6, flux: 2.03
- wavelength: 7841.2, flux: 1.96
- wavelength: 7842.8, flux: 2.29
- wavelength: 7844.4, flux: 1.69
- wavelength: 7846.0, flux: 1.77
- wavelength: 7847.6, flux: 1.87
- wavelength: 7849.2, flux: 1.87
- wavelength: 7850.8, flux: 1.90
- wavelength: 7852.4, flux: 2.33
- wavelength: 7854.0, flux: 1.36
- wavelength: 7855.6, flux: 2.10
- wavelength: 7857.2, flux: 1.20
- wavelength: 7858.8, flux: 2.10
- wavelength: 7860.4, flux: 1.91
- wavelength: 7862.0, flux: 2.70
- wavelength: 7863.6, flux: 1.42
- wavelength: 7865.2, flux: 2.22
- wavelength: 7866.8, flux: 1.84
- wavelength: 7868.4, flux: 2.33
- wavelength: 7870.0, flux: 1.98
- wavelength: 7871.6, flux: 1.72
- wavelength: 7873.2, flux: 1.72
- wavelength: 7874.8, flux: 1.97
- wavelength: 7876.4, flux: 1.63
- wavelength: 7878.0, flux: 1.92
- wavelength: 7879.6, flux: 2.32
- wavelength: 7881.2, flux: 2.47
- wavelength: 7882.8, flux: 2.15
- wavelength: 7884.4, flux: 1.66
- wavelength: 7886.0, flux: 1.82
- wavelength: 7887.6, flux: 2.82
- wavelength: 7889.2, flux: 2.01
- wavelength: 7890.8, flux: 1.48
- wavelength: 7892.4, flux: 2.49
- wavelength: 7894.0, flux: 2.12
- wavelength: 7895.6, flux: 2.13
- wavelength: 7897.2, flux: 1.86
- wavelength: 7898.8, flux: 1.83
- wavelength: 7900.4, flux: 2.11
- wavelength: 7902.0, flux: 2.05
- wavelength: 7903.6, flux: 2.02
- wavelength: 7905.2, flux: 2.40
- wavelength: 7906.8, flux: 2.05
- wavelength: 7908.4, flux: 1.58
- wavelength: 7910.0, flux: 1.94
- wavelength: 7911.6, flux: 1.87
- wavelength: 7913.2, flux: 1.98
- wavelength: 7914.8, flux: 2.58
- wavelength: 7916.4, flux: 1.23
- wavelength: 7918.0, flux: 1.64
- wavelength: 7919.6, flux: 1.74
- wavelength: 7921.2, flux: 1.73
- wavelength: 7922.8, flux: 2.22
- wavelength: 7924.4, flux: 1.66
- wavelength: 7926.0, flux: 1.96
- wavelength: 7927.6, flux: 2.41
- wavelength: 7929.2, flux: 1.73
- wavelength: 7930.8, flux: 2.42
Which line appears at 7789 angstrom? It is [S II] 6716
